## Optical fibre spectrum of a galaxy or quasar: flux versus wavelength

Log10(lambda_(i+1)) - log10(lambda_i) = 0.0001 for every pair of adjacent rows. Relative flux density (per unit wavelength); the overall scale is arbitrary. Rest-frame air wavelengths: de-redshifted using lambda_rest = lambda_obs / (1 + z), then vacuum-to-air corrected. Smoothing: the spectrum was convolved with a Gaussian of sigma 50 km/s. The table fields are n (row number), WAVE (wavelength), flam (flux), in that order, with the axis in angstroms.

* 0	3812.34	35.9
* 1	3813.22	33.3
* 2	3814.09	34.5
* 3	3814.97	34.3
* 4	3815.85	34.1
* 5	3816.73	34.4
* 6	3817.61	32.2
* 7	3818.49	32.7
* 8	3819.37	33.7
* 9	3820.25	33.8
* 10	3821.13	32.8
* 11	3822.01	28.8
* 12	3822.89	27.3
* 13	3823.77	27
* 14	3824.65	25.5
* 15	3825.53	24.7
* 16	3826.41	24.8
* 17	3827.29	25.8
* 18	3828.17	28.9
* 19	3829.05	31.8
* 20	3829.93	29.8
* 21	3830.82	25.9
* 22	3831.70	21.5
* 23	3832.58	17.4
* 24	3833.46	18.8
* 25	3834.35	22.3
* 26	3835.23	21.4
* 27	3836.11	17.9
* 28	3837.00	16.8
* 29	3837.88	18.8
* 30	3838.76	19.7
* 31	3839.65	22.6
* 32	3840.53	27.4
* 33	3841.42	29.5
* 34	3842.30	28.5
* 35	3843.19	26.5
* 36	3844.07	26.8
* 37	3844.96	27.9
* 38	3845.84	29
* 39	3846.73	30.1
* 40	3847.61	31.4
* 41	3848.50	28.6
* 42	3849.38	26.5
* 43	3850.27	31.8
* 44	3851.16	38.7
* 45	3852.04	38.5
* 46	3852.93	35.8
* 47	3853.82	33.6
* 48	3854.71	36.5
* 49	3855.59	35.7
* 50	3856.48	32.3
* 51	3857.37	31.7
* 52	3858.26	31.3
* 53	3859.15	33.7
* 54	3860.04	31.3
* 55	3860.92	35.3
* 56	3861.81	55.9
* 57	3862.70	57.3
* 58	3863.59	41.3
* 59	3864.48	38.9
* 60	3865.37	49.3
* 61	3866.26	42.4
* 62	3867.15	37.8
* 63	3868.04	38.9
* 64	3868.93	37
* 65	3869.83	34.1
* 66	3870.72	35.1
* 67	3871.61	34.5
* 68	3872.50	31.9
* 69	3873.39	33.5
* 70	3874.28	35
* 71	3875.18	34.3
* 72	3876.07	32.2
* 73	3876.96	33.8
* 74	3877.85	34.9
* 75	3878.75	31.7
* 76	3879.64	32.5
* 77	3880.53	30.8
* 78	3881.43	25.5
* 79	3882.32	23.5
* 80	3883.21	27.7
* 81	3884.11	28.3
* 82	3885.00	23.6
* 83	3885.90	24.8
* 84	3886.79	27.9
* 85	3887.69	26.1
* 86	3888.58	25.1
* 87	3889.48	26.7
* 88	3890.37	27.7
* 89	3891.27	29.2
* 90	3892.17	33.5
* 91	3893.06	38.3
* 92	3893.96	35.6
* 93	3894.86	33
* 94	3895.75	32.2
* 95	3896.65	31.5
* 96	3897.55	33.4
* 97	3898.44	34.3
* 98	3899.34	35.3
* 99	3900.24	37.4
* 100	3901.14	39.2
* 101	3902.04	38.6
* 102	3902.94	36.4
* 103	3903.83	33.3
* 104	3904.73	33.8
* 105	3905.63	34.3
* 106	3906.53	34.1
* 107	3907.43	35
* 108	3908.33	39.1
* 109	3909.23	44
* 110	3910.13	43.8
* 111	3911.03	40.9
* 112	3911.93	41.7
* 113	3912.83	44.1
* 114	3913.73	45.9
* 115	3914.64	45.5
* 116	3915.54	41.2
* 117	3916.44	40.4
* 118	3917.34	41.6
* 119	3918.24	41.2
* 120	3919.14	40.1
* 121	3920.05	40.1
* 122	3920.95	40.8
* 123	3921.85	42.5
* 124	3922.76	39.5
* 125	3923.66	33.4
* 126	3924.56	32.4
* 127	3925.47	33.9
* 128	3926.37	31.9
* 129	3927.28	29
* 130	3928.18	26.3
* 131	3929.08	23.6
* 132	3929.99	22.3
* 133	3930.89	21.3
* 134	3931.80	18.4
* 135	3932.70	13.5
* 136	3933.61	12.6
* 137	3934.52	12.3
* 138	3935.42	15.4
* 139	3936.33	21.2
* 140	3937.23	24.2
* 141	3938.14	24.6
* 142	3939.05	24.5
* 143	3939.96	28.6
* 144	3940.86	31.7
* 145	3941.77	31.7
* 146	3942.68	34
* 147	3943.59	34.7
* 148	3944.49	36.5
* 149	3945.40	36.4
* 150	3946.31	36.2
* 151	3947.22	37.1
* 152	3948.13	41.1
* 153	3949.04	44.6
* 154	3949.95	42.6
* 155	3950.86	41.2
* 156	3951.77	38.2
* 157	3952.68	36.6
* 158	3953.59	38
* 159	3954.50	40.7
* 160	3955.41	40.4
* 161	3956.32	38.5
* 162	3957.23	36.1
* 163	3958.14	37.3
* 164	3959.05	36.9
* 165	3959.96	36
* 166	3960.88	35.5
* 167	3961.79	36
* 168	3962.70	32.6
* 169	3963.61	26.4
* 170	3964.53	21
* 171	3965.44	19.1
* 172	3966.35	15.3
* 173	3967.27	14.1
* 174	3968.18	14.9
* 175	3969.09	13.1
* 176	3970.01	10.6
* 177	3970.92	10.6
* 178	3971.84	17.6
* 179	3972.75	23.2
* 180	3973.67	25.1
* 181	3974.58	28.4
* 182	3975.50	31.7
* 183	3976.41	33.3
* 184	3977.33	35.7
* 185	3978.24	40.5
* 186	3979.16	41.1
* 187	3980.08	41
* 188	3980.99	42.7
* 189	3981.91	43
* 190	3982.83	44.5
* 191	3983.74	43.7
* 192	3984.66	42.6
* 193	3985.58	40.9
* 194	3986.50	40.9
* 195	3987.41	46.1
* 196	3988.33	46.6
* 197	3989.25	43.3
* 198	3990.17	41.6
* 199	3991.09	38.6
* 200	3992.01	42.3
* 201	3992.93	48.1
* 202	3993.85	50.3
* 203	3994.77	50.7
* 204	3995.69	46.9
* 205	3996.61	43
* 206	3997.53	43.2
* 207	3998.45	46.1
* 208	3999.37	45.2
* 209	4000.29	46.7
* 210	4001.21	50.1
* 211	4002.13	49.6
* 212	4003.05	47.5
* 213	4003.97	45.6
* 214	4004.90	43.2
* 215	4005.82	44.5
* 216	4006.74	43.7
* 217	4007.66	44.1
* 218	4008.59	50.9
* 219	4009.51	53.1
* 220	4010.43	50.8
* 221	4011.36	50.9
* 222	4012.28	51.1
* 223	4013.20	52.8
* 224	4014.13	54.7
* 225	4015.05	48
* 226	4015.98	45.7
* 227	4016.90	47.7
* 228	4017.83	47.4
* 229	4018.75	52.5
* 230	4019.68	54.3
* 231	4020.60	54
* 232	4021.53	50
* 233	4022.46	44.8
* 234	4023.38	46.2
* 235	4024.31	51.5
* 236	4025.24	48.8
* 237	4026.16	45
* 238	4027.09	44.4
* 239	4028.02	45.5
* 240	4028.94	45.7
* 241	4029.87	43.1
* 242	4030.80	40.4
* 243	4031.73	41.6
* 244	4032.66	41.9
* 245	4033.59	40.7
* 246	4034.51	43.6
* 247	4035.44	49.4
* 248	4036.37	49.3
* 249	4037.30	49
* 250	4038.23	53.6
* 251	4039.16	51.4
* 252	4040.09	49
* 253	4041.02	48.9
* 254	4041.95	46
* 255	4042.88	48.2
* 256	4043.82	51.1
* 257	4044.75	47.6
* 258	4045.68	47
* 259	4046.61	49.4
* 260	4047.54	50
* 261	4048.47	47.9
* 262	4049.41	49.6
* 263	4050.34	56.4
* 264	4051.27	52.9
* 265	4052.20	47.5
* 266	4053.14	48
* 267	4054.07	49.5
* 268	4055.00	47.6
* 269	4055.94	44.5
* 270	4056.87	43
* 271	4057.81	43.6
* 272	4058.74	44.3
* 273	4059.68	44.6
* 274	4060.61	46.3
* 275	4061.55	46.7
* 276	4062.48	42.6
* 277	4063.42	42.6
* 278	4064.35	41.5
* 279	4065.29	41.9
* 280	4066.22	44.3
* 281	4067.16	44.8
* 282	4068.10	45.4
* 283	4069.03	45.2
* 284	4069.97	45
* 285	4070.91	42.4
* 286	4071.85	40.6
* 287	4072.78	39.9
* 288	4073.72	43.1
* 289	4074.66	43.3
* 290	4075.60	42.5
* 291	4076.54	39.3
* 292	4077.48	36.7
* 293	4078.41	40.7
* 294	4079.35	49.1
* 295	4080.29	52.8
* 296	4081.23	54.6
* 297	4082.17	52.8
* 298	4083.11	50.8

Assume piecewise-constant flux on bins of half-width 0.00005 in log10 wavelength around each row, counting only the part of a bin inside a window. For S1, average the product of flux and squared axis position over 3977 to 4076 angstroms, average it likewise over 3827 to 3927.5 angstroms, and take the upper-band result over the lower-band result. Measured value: 1.50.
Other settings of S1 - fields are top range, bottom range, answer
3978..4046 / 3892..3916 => 1.31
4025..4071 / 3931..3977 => 1.70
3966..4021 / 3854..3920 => 1.22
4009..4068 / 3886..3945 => 1.55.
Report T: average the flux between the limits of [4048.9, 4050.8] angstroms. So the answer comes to 52.7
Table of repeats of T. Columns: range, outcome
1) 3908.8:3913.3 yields 42.9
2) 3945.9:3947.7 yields 36.7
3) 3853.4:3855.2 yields 35.2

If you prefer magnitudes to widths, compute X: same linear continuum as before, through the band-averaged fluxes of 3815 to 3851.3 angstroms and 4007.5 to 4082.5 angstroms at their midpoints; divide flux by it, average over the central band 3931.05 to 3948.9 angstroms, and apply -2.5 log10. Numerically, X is 0.34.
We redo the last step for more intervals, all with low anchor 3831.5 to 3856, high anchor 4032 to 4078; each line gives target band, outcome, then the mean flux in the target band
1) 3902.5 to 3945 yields 0.04 mag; 32.7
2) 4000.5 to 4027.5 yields -0.15 mag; 48.7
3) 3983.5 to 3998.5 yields -0.11 mag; 44.4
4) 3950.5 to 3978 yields 0.29 mag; 28.8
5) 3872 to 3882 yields -0.07 mag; 32.3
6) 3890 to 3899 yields -0.04 mag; 32.9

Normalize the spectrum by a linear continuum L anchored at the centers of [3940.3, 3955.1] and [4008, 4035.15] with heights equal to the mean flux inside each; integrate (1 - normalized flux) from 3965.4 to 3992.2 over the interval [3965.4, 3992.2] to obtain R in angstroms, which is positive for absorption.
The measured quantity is 6.1 angstroms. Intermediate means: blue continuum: 37.5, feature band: 32.5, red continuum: 47.8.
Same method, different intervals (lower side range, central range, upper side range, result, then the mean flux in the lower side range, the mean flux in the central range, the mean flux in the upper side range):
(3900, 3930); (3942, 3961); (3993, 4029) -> 1.6 angstroms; 37.5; 38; 48.1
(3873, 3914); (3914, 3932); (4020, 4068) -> 0.7 angstroms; 33.5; 34.6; 46.8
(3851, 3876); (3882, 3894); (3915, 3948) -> 2.3 angstroms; 37.5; 28.2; 30.6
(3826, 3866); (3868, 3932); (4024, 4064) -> 1.8 angstroms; 30.4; 33.9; 46.9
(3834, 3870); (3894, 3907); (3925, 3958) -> -1.4 angstroms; 32.5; 34.8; 30.6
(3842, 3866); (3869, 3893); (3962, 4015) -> 3.6 angstroms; 35.1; 30.4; 38.8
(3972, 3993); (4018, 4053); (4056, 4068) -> -4.8 angstroms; 38.9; 48.1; 43.9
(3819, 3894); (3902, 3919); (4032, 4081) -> -2.4 angstroms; 30.7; 39.8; 46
